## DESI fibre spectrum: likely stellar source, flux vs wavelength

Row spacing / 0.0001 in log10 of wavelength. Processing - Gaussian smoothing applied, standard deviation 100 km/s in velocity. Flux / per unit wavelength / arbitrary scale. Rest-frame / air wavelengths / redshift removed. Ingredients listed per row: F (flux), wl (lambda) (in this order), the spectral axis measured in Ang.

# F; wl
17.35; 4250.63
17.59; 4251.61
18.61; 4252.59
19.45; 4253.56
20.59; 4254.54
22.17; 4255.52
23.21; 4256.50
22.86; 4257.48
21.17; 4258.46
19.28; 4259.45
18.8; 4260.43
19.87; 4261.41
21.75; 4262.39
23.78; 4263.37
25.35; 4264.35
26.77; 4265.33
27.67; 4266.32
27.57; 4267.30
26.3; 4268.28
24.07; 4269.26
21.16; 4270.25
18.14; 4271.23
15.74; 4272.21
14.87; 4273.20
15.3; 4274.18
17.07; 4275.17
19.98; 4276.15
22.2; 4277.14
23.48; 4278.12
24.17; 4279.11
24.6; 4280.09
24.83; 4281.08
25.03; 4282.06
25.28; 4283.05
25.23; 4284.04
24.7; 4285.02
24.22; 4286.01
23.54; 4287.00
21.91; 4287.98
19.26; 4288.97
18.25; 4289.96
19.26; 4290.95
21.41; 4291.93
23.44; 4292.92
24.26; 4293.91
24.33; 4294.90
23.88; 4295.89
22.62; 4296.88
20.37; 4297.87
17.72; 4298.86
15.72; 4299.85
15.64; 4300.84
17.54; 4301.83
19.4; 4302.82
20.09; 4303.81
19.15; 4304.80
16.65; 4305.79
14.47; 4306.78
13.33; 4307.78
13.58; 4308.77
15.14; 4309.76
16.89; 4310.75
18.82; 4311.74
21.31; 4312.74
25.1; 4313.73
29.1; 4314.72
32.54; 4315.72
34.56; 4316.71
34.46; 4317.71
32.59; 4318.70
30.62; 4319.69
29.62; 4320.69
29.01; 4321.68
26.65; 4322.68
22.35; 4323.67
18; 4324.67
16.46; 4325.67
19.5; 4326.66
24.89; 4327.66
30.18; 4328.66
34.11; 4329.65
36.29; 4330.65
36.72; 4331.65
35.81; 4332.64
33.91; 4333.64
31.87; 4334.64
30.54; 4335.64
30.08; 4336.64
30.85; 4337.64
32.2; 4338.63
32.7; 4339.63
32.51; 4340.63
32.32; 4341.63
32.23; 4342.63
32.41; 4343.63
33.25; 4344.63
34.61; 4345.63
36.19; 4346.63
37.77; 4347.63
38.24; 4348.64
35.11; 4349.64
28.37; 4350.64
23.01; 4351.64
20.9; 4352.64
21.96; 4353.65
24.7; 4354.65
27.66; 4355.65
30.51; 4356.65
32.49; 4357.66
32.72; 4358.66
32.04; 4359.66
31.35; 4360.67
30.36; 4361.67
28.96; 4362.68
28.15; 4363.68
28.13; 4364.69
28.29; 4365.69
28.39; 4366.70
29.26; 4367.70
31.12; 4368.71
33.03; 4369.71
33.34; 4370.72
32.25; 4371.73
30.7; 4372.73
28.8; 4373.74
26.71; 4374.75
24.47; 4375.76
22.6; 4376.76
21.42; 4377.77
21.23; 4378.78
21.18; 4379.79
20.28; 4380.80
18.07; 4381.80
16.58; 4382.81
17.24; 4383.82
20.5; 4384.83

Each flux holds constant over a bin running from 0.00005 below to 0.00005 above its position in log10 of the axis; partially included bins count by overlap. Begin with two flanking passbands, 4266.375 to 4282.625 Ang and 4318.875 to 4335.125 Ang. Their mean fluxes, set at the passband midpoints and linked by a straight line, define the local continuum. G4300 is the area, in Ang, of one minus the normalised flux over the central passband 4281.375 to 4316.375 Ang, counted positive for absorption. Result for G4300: 5.4 Ang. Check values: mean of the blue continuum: 21.7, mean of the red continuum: 28.6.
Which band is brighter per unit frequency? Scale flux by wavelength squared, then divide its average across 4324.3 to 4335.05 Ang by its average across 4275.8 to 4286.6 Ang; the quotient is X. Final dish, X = 1.24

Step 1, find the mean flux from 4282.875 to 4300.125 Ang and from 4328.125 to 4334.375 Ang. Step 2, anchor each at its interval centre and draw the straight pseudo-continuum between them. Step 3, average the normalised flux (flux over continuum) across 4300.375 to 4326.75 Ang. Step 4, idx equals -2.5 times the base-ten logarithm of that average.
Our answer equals 0.28 mag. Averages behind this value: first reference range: 22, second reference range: 34.4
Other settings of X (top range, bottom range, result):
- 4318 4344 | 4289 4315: 1.56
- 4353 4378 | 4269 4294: 1.39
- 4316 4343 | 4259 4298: 1.38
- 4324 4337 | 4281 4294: 1.30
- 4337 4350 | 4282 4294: 1.53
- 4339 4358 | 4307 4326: 1.30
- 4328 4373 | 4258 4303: 1.49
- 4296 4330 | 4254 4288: 1.03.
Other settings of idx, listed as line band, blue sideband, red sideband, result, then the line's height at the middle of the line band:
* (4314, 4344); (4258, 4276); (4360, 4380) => -0.18 mag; 25.4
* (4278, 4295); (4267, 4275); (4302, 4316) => -0.17 mag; 19.8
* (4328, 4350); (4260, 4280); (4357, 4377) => -0.22 mag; 27.5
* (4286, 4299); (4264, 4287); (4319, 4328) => 0.07 mag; 23.3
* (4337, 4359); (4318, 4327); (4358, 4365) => -0.09 mag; 28.6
